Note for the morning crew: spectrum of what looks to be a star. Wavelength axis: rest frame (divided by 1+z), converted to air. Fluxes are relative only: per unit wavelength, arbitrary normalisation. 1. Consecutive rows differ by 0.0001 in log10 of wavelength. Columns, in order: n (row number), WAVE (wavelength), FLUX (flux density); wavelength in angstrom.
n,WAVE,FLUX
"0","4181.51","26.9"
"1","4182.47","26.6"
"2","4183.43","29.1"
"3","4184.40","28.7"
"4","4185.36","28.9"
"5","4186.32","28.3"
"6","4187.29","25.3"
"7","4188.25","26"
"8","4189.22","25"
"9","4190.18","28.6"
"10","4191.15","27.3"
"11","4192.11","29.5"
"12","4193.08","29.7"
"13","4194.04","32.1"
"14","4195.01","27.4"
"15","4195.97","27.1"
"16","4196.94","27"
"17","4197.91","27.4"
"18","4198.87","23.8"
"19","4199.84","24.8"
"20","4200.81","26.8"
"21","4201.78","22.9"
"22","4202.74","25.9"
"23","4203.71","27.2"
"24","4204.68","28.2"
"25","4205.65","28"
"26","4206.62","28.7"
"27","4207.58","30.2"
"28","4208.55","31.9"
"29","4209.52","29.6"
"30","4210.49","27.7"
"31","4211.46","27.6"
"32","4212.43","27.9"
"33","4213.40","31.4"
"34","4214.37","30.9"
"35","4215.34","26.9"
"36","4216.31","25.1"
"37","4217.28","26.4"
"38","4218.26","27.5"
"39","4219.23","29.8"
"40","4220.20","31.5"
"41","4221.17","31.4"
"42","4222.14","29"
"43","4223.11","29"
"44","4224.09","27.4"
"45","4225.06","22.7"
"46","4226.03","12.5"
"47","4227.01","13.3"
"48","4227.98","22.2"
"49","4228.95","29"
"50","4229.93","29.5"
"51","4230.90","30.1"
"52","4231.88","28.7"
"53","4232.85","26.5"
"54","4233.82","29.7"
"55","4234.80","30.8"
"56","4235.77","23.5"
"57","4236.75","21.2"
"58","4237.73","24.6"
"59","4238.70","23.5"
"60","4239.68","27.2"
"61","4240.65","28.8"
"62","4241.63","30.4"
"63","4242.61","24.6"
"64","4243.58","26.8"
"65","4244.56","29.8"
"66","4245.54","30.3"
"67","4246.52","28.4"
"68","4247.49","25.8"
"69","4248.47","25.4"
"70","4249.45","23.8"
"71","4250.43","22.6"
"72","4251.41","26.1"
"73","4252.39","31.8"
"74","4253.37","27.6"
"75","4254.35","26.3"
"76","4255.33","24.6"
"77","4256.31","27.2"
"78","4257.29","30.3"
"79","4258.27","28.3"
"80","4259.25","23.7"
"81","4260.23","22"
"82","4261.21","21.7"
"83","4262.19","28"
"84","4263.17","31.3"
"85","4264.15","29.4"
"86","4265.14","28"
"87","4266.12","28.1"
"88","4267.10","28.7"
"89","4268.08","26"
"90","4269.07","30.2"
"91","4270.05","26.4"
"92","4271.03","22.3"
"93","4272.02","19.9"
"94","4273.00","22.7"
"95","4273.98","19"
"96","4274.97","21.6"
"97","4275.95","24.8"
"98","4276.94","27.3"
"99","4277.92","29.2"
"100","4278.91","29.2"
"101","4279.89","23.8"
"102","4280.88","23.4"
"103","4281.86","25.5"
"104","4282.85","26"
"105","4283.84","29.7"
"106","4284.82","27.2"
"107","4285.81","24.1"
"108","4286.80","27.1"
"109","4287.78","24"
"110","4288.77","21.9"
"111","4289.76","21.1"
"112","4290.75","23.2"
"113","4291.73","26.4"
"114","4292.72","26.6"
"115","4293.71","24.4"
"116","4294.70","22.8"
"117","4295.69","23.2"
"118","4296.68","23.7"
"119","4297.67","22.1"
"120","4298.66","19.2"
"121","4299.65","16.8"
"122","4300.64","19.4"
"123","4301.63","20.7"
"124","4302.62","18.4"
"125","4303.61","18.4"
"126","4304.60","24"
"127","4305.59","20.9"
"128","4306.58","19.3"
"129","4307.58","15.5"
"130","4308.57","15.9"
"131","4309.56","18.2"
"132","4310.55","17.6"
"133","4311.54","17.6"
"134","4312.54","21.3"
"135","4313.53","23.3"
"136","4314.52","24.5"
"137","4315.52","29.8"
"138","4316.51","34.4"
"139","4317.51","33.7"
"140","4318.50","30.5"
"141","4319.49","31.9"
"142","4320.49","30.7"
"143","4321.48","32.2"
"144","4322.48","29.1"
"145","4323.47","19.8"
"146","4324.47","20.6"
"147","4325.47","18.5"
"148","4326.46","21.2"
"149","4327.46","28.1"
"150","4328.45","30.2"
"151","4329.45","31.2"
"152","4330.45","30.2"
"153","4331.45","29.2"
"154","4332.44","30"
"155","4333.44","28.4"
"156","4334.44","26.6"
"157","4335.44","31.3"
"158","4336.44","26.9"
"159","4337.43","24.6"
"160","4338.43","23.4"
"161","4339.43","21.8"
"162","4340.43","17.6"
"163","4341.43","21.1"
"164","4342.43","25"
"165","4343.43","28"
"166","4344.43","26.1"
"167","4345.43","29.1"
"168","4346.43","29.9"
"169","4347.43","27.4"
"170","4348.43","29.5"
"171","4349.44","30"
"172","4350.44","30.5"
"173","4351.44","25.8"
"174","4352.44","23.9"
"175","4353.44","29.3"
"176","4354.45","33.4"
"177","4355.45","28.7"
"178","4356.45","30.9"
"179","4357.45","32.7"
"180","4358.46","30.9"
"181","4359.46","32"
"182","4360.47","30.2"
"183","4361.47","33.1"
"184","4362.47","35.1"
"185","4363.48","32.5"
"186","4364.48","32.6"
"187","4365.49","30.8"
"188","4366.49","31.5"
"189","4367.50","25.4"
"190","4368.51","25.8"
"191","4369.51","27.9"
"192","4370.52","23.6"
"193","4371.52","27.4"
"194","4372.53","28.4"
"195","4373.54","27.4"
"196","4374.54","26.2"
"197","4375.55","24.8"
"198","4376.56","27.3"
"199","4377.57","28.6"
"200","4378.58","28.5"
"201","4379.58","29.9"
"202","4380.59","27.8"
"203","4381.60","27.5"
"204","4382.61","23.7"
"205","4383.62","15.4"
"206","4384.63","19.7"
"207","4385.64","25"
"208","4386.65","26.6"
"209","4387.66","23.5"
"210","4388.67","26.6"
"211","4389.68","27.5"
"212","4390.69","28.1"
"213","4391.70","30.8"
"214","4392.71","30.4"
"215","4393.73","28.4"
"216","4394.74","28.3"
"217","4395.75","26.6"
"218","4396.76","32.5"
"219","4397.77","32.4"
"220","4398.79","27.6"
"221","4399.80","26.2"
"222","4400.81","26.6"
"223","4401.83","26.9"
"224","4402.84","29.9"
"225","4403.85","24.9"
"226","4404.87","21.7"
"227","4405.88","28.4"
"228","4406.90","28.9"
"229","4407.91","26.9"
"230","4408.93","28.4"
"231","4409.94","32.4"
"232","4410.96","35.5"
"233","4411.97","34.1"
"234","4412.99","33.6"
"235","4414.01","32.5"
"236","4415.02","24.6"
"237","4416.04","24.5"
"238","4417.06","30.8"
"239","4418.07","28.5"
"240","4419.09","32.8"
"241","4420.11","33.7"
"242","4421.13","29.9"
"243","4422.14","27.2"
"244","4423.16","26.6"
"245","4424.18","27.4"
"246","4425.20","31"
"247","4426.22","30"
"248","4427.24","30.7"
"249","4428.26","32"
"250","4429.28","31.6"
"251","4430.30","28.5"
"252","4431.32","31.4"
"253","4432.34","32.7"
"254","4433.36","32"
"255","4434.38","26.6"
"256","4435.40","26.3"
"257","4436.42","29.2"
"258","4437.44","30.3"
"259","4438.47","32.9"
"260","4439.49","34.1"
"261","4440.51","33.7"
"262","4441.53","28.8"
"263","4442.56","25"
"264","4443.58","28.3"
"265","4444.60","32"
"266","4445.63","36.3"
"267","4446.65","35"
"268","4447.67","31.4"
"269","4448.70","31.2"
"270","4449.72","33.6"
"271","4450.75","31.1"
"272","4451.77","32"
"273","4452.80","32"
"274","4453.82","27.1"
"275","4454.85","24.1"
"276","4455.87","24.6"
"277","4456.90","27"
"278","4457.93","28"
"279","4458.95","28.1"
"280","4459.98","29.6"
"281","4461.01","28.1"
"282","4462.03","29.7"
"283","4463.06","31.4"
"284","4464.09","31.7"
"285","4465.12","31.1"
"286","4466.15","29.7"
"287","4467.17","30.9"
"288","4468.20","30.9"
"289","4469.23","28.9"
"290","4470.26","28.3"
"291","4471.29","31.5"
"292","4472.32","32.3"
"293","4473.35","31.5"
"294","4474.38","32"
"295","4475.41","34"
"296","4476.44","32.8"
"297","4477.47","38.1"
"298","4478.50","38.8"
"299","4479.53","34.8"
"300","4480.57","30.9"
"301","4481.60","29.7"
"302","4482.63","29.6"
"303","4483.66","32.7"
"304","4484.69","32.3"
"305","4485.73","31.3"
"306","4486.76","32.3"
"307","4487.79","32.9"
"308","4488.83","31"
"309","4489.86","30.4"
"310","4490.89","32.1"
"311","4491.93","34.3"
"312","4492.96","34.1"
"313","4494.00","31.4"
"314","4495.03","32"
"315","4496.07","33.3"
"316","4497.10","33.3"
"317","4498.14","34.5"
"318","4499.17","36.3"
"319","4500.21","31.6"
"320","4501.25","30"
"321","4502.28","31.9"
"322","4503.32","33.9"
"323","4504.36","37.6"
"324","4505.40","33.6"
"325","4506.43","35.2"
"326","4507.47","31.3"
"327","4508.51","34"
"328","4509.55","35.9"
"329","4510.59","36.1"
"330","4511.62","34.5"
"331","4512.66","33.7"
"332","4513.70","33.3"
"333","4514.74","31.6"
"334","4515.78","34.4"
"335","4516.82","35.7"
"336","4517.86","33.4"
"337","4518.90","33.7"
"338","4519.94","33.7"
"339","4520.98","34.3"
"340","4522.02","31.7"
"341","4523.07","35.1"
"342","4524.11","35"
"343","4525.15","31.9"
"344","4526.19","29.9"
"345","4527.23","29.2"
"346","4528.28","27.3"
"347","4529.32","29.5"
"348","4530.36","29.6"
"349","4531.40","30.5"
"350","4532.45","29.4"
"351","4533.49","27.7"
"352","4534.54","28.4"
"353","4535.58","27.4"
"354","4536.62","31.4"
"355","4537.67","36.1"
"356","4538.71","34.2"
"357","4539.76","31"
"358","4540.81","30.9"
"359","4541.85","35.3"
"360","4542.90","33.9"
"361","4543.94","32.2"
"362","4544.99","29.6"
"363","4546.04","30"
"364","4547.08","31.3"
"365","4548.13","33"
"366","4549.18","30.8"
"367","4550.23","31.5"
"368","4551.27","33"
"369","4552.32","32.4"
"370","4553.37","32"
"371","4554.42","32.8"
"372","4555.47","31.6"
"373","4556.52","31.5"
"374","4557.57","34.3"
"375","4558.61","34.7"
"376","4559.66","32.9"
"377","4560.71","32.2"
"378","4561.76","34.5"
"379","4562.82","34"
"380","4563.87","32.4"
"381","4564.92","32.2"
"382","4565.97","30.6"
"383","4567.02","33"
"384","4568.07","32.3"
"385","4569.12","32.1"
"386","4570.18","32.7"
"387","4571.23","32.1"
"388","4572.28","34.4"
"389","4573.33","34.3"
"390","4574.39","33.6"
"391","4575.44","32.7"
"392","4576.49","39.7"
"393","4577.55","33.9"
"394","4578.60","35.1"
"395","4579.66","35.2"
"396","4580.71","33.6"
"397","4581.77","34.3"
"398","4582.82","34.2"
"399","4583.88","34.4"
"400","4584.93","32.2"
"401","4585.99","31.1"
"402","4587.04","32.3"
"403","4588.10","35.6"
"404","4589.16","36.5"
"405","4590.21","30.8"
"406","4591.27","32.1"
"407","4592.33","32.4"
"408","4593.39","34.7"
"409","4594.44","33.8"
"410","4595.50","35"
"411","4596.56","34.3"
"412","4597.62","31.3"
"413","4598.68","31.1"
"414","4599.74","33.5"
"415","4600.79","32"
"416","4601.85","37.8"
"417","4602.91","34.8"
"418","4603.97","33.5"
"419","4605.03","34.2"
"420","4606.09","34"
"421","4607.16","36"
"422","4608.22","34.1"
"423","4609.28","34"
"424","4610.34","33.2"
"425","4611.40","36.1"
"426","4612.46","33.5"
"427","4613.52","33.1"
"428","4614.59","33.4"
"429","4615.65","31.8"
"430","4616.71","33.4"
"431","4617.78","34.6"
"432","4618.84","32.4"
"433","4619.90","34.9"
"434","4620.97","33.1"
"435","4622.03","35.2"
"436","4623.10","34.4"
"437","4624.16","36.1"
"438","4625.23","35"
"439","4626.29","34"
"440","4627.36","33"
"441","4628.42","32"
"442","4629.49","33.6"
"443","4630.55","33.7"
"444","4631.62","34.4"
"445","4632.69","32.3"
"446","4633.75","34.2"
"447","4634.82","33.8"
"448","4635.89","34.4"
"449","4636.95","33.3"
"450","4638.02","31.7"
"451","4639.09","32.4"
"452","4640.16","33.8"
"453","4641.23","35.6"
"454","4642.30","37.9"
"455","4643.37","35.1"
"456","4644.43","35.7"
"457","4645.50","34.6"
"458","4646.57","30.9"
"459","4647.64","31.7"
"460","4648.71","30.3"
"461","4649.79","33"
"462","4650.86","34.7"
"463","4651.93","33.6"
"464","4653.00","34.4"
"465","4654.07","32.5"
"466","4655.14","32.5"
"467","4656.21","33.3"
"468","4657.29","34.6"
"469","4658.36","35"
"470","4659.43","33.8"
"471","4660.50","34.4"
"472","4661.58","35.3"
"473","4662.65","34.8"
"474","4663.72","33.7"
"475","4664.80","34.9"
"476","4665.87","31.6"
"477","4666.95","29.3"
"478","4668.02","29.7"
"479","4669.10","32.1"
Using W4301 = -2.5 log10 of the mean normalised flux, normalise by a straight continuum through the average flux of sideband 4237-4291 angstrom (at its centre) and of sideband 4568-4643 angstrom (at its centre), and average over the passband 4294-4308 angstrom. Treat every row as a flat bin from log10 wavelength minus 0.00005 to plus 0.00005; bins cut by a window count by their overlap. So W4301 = 0.30 mag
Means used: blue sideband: 26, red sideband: 33.8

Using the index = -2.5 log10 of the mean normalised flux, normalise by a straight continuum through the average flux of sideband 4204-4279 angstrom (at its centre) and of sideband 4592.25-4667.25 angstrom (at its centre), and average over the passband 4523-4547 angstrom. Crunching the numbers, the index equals 0.03 mag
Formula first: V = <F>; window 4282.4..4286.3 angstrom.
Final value 26.8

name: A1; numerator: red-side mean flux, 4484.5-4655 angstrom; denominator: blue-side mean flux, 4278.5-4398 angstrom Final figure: 1.27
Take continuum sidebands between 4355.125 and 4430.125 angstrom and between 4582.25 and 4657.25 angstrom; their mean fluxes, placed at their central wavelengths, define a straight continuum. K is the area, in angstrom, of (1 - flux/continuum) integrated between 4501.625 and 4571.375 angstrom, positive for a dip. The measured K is -1.4 angstrom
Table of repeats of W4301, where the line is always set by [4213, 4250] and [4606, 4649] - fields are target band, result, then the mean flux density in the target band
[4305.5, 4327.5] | 0.17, 24.1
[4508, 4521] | -0.08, 34.2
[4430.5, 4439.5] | 0.00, 30.3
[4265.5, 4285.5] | 0.08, 25.6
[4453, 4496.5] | 0.00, 31.1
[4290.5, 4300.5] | 0.22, 22.7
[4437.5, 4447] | -0.04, 31.6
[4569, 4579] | -0.04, 34.1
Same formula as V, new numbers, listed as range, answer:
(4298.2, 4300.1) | 18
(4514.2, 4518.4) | 33.8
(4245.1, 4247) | 29.3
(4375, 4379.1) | 27.3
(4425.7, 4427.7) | 30.3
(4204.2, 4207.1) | 28.3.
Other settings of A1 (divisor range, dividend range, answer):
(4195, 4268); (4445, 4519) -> 1.19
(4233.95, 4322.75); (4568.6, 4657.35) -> 1.35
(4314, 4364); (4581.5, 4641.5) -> 1.19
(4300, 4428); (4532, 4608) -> 1.21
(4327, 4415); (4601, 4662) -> 1.21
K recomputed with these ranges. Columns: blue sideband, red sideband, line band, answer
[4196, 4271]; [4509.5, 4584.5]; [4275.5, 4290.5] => 1.21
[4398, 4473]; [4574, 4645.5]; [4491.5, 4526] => -2.33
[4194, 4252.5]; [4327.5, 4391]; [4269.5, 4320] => 7.01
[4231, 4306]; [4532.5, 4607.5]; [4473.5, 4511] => -2.69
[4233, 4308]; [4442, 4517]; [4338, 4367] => -1.05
